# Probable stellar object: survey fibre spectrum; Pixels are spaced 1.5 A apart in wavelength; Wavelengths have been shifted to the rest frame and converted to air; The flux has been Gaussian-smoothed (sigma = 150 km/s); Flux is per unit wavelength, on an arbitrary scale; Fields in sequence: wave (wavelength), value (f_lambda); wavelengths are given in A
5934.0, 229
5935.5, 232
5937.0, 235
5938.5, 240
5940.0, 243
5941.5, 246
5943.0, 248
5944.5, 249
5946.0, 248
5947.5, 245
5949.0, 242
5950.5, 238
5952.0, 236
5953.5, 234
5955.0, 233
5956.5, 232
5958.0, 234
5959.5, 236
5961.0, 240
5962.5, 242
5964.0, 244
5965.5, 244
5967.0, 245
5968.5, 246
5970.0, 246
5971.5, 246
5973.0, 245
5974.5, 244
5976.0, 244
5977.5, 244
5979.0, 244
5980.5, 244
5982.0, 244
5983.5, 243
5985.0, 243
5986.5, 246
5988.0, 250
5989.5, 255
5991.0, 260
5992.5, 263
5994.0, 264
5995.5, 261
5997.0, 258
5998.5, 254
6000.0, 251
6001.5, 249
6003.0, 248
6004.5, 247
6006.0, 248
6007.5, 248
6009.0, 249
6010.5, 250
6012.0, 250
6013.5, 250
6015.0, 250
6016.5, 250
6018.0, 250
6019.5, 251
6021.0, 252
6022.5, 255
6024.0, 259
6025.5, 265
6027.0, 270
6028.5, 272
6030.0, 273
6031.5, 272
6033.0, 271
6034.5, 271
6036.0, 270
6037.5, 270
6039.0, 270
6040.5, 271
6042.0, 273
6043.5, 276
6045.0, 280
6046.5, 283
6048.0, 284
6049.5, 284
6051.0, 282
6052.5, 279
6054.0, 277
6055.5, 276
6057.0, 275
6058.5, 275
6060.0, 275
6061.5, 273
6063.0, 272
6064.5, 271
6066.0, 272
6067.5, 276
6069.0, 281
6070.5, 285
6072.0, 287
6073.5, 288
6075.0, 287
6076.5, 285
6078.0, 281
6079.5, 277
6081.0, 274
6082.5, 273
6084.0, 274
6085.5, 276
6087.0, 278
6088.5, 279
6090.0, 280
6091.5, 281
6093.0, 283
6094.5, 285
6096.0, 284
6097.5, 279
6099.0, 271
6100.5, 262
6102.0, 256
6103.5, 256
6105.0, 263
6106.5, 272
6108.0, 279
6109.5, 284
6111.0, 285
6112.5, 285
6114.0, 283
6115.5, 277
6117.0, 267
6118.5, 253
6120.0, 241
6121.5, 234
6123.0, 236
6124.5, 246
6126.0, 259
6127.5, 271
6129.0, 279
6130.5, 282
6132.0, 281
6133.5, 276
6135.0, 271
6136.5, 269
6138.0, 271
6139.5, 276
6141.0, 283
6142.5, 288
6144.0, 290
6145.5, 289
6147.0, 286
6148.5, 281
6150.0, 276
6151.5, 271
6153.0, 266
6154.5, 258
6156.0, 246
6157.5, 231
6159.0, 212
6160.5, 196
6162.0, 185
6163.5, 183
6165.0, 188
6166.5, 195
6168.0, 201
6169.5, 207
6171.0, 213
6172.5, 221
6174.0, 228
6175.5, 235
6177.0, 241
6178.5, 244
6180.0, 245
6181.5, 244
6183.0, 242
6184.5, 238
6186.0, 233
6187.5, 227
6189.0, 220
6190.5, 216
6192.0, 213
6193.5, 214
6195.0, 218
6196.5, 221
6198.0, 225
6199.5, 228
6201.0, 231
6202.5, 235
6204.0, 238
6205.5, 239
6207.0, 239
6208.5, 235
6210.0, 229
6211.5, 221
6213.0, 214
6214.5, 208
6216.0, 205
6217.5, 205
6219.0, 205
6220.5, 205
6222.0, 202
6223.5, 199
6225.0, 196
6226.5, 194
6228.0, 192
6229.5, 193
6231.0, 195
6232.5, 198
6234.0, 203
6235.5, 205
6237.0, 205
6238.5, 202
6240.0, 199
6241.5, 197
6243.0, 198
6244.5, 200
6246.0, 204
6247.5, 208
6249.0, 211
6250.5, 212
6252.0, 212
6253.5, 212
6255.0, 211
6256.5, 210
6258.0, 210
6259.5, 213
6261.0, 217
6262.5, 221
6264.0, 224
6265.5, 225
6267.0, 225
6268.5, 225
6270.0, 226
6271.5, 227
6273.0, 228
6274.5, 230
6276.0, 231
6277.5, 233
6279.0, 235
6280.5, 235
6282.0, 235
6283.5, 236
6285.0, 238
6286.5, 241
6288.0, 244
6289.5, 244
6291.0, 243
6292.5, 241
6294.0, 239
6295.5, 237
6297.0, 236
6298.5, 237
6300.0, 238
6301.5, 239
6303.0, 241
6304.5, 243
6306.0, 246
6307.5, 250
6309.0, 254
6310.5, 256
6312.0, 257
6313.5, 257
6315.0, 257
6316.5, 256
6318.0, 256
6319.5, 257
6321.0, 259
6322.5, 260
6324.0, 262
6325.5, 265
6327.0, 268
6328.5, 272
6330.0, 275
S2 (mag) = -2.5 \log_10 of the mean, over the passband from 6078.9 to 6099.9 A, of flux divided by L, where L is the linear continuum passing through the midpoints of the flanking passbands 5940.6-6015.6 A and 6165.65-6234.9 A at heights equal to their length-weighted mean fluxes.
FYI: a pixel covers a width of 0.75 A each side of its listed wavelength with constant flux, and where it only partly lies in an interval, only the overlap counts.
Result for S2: -0.19 mag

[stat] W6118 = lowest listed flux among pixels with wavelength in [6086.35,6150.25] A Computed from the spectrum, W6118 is 234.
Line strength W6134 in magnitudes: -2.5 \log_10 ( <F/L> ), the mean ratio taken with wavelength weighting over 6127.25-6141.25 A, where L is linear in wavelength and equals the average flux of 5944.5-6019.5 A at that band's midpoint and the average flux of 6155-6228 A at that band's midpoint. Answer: -0.214 mag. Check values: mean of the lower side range 247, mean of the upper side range 219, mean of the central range 276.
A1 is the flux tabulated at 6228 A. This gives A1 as 192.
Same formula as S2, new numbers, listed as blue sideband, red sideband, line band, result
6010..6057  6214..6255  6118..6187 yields -0.08 mag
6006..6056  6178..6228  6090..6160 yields -0.12 mag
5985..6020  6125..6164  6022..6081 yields -0.08 mag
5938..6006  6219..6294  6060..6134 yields -0.17 mag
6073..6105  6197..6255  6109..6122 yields -0.02 mag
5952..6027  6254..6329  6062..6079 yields -0.14 mag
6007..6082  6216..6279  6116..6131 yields -0.04 mag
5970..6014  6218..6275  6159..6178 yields 0.07 mag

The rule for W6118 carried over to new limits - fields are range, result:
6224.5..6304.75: 192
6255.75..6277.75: 210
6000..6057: 247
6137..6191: 183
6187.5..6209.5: 213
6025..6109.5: 256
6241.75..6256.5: 198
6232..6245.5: 197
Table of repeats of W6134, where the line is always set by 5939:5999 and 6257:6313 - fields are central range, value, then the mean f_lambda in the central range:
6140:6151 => -0.18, 284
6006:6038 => -0.07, 259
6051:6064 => -0.14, 276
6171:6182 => 0.02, 235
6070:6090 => -0.16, 280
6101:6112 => -0.13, 271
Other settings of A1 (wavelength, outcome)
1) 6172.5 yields 221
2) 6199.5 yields 228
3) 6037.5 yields 270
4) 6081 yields 274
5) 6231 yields 195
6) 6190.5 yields 216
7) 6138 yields 271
